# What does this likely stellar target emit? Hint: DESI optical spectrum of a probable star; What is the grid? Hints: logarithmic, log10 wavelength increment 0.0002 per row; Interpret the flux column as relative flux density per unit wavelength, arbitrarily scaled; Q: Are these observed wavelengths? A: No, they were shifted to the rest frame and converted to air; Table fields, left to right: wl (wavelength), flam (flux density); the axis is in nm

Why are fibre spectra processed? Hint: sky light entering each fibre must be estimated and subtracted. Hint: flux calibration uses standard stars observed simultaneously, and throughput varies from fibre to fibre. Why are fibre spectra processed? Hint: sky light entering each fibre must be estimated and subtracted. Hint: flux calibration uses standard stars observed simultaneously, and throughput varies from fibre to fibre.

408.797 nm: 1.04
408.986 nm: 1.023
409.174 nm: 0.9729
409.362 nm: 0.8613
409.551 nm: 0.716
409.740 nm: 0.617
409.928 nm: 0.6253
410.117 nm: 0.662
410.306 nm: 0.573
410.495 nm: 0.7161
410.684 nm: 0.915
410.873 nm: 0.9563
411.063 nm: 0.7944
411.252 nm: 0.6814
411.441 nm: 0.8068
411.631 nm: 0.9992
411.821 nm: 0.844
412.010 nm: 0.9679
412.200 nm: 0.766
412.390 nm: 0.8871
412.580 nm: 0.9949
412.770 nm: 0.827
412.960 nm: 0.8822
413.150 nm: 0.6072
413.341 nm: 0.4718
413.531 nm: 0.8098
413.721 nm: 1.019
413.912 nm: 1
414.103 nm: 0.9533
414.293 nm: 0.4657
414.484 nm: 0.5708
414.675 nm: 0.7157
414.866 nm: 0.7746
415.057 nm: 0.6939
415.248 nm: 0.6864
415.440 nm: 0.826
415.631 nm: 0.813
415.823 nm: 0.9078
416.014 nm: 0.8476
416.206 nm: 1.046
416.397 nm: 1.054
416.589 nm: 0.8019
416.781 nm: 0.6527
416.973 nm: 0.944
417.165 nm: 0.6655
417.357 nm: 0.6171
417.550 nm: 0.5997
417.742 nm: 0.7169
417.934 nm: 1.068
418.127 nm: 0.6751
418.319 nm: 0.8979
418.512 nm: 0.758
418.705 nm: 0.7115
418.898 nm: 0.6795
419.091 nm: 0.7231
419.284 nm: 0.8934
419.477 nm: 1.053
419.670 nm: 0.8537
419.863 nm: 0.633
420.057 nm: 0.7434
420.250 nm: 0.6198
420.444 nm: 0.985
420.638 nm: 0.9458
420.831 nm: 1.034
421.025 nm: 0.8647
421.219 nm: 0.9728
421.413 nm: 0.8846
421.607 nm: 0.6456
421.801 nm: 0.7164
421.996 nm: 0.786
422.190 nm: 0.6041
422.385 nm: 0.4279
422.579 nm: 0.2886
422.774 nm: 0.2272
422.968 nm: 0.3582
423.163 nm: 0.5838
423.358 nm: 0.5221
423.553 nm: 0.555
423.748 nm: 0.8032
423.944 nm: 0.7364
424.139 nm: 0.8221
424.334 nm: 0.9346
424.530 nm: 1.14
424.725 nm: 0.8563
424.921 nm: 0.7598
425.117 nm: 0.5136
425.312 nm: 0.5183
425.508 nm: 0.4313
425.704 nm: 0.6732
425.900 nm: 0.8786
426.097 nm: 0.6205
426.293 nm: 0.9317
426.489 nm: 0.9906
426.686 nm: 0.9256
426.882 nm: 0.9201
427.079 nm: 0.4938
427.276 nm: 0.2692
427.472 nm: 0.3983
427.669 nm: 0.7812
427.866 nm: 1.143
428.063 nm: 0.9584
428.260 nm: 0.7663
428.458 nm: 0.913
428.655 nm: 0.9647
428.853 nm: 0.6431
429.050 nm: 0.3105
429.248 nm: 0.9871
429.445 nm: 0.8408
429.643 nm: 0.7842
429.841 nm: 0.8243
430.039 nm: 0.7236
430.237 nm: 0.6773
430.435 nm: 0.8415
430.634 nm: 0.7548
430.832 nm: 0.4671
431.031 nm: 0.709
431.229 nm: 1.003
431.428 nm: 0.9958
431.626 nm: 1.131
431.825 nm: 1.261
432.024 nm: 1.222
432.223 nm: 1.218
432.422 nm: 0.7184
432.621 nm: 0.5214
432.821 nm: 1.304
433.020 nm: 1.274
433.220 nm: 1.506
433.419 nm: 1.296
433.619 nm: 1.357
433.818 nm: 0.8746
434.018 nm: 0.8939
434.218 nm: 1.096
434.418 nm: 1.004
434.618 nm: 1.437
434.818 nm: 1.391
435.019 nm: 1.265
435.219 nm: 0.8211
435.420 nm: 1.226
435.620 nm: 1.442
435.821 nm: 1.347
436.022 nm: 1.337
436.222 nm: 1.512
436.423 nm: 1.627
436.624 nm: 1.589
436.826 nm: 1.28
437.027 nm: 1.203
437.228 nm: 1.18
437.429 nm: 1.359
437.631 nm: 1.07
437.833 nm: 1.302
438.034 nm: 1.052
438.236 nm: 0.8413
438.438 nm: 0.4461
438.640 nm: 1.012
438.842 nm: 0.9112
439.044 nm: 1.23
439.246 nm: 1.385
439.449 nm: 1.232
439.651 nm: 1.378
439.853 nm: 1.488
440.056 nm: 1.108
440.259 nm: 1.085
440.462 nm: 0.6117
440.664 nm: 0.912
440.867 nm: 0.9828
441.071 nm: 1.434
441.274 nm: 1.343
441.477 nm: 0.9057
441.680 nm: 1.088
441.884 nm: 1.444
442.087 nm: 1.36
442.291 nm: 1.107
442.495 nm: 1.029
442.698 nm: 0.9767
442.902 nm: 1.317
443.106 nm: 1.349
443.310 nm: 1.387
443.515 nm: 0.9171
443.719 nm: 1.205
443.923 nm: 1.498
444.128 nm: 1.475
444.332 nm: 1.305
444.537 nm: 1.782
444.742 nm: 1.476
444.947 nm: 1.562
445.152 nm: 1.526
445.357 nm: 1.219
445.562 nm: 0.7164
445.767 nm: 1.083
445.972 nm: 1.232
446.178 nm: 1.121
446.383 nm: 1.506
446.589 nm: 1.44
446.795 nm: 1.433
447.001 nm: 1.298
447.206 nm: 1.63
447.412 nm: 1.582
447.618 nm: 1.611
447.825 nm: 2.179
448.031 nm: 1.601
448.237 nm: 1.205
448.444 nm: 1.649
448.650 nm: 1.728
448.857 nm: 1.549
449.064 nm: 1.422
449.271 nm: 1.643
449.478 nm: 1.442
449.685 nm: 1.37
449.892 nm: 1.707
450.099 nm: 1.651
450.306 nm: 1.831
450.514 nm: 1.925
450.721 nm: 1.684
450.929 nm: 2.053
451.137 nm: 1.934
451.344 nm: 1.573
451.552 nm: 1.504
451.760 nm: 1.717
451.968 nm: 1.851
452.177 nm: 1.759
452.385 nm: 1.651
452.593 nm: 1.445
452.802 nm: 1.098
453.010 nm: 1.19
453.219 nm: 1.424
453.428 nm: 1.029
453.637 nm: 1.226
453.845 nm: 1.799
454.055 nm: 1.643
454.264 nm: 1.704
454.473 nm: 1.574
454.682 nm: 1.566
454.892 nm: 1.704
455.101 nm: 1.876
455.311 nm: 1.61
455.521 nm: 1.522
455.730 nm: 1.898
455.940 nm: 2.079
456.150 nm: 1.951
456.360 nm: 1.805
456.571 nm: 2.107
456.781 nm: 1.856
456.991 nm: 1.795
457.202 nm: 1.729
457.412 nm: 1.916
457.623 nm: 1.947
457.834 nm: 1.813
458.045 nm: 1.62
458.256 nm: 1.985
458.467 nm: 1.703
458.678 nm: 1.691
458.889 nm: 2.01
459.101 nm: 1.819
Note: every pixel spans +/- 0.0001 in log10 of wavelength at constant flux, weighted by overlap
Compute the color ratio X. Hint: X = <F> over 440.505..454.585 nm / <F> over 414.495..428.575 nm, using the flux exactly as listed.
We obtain 1.91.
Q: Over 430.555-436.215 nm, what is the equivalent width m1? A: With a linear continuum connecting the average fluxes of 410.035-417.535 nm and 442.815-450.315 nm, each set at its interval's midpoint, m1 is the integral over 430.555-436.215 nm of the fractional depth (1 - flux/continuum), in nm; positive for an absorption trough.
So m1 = 0.37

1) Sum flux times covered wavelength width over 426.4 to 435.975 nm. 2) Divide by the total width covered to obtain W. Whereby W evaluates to 0.955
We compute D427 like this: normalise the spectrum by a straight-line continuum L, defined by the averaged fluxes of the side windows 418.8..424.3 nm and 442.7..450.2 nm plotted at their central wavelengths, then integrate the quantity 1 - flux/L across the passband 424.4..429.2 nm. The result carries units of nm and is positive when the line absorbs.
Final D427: 0.66 nm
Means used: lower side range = 0.715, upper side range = 1.43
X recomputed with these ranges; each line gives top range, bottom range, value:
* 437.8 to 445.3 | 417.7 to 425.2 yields 1.62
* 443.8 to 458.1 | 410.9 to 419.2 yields 2.00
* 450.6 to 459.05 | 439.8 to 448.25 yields 1.31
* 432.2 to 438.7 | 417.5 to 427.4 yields 1.61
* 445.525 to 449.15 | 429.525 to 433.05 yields 1.61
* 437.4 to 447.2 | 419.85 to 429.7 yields 1.66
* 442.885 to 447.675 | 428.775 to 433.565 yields 1.47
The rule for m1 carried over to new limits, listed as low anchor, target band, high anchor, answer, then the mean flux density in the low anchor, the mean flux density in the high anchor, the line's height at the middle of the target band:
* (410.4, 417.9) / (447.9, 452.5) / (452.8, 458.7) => -0.24 nm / 0.805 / 1.7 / 1.58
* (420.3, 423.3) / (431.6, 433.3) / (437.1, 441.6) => -0.33 nm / 0.685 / 1.1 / 0.939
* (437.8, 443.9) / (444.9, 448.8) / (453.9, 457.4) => -0.11 nm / 1.13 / 1.78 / 1.39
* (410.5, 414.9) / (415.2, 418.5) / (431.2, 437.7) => 0.27 nm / 0.812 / 1.21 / 0.888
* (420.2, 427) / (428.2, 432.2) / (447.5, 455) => 0.39 nm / 0.728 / 1.6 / 0.936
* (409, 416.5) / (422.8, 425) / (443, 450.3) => 0.65 nm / 0.806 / 1.45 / 1.02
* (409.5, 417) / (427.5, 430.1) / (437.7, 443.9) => 0.47 nm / 0.797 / 1.13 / 0.986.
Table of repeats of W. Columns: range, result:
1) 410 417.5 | 0.799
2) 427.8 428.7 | 0.941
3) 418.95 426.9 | 0.739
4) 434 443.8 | 1.18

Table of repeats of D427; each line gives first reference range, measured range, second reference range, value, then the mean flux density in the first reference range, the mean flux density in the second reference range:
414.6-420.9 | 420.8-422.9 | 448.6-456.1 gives 0.55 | 0.807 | 1.62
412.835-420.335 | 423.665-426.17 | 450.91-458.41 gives 0.59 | 0.781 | 1.69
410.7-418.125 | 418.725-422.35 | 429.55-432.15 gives 0.13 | 0.808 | 0.88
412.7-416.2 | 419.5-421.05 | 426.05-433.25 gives -0.07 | 0.777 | 0.855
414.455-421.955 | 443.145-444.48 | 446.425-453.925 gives 0.10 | 0.804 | 1.58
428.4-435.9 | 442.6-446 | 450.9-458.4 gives 0.19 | 1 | 1.69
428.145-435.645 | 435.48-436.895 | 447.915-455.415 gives -0.42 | 0.982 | 1.59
